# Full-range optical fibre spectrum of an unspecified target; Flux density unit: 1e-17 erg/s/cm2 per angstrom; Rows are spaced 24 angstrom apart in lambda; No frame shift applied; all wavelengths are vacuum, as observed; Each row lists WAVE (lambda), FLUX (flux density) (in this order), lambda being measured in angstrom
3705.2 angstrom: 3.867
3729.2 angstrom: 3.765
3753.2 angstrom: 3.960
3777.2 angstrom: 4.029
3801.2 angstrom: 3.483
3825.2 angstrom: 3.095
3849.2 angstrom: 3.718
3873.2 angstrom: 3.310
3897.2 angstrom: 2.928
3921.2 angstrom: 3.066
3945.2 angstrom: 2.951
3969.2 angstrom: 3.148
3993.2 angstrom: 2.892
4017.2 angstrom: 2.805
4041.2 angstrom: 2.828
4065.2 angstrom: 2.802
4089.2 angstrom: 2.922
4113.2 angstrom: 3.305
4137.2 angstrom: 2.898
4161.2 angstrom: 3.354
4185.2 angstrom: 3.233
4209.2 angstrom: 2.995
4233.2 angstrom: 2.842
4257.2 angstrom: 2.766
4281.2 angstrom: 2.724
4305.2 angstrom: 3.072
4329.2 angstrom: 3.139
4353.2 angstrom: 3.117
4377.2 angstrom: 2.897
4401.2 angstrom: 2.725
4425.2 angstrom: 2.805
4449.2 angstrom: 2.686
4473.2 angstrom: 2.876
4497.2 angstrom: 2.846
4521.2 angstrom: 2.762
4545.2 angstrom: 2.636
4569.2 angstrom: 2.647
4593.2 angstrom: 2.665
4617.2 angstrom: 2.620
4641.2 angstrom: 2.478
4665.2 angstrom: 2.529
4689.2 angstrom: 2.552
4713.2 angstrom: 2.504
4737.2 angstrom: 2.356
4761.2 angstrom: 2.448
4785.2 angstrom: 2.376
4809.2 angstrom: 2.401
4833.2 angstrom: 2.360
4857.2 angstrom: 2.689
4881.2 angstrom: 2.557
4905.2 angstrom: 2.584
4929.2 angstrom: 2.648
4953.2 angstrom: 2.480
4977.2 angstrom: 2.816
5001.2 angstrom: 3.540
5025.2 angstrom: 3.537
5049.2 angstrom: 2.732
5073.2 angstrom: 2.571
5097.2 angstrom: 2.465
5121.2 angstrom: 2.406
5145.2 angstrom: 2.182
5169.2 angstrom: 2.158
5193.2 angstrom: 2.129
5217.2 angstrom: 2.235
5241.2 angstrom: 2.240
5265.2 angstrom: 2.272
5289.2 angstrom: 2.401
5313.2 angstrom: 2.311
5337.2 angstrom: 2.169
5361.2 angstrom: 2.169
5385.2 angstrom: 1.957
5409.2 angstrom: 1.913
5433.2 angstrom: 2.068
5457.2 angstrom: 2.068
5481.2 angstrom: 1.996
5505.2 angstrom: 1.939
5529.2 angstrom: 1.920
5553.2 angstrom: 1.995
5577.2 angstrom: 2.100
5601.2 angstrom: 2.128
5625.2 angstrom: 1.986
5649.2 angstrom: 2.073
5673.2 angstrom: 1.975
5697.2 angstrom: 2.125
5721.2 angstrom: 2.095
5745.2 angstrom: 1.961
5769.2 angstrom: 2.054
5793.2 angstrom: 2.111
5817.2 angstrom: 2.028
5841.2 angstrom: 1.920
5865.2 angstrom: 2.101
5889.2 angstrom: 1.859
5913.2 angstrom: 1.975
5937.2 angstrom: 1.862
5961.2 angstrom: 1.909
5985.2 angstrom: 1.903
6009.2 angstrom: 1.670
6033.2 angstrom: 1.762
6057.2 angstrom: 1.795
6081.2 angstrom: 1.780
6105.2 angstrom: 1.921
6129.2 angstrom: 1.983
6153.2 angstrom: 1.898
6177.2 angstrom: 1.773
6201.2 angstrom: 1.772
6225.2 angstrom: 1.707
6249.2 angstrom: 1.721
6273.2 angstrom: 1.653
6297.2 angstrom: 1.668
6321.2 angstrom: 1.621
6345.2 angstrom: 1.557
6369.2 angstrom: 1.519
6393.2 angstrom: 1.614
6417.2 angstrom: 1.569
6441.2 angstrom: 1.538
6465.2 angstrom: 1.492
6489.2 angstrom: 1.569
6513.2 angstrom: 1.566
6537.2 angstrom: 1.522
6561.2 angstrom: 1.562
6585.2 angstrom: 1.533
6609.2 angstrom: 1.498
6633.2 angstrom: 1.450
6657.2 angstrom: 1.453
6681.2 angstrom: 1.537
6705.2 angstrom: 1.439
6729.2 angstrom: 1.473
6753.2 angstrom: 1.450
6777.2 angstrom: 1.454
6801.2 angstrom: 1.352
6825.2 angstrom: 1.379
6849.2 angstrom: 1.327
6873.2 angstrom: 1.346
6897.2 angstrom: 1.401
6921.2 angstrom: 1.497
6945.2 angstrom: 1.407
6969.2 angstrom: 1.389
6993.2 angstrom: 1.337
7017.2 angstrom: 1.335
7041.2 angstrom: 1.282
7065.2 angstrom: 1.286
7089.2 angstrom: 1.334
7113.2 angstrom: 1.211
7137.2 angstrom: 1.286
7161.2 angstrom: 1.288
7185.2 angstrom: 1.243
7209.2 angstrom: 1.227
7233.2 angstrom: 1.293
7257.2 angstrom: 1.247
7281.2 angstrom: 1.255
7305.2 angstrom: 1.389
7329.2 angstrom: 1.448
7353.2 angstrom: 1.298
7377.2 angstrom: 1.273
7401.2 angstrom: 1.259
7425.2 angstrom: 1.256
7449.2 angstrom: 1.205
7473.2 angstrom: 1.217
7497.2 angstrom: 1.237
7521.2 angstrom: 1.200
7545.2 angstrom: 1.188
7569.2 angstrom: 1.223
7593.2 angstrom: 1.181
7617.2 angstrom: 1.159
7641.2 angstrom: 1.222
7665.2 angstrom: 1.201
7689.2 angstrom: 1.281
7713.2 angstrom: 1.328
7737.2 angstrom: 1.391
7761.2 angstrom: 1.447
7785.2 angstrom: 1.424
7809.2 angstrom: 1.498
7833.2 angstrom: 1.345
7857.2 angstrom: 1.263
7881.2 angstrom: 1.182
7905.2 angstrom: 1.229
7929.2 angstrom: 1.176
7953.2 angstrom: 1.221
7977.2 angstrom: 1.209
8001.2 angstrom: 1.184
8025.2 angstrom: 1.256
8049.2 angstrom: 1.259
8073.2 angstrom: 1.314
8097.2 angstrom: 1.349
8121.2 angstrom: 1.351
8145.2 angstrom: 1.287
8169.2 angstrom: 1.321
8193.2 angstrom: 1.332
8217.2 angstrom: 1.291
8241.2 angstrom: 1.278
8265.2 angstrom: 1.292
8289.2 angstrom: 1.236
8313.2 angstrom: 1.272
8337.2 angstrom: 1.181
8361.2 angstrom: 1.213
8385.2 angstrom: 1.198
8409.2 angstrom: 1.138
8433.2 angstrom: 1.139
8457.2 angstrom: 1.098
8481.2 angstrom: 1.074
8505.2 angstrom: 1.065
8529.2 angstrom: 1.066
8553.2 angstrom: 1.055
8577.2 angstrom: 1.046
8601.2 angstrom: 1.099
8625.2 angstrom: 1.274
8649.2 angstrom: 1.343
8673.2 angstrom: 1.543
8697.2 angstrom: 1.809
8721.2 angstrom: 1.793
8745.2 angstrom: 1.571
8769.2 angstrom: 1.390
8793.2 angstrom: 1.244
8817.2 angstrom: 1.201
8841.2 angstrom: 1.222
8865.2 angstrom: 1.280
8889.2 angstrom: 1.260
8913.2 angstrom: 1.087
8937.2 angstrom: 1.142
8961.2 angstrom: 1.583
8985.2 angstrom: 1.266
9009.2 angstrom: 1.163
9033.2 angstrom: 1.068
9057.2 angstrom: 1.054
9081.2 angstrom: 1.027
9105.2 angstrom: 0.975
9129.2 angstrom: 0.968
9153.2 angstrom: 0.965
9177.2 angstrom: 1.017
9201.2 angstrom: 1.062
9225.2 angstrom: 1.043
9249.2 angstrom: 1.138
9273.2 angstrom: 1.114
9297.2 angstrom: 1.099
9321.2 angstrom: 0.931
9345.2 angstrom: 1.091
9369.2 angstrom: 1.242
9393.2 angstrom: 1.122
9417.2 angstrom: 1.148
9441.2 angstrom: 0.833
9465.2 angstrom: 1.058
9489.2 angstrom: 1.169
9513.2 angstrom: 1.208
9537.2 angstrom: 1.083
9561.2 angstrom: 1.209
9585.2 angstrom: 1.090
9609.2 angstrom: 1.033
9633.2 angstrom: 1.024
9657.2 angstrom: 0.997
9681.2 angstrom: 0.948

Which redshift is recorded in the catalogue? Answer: 0.791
